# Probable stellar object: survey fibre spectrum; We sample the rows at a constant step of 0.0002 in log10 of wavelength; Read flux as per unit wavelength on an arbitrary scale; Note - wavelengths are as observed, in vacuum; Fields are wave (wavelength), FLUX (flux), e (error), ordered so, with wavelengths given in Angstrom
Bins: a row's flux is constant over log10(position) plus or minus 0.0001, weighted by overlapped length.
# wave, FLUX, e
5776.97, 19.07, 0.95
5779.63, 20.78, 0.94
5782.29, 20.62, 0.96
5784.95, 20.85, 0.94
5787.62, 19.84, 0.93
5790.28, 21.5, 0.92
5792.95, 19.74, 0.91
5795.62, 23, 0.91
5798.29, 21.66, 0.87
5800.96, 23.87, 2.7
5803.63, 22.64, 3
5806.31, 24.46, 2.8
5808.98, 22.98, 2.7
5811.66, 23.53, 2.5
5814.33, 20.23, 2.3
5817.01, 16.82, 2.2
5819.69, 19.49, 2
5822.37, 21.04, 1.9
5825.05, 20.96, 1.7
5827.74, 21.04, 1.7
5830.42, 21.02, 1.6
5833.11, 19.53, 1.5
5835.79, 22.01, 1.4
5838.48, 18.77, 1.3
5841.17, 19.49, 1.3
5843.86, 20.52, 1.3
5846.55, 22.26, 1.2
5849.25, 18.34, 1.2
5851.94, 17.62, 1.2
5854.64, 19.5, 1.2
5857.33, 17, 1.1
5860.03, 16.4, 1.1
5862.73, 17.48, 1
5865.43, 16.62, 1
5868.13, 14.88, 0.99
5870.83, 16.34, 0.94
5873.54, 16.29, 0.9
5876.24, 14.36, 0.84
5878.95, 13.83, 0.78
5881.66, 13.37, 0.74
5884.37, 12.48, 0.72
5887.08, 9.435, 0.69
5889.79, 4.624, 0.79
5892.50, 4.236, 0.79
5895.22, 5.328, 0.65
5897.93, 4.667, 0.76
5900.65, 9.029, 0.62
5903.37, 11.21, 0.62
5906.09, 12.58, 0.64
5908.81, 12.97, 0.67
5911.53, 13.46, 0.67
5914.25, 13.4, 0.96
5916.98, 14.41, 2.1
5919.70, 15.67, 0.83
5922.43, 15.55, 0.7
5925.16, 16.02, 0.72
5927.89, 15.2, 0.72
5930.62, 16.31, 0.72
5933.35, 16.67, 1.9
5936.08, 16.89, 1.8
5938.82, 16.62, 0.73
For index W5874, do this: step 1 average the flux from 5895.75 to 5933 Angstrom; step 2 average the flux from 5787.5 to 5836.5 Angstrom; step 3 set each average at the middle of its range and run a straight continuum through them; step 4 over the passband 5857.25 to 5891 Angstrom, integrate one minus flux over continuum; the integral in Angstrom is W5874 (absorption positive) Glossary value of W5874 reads 5.0 Angstrom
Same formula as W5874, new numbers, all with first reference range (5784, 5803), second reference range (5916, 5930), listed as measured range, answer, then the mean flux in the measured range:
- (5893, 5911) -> 7.8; 9.25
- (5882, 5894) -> 6.3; 8.14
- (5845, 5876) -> 1.7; 17.4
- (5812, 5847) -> -0.8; 20.3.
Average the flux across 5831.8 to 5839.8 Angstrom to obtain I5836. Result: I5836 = 20.1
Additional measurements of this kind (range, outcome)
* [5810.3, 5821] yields 20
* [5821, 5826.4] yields 21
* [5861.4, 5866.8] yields 17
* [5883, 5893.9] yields 7.69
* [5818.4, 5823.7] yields 20.3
